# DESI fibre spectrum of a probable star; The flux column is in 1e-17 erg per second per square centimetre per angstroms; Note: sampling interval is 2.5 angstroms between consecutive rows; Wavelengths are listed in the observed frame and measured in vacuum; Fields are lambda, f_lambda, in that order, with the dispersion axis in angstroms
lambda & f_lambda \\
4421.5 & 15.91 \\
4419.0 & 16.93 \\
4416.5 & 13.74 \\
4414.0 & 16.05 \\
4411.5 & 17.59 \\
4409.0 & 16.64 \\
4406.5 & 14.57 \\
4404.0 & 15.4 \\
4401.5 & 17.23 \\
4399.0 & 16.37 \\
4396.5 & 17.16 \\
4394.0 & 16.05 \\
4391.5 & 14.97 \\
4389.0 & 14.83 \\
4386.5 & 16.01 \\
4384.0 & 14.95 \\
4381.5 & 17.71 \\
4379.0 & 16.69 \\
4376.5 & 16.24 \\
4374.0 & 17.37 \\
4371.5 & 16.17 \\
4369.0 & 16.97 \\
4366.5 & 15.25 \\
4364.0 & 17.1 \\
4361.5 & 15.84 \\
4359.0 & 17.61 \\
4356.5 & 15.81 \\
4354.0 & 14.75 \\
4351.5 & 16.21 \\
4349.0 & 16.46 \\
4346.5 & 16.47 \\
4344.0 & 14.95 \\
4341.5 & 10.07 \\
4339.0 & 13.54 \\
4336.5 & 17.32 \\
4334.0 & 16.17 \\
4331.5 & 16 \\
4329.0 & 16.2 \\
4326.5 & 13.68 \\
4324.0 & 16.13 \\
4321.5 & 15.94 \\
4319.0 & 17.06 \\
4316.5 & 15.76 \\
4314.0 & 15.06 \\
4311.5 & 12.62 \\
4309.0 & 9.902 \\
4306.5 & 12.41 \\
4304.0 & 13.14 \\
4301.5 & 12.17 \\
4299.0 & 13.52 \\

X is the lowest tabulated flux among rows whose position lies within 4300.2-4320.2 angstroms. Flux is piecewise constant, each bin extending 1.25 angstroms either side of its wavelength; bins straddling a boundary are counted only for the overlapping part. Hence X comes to 9.902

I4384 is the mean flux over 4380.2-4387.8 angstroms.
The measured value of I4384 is 16.2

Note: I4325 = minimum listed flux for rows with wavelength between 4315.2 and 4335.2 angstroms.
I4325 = 13.68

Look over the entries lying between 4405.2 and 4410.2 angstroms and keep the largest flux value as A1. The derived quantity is 16.64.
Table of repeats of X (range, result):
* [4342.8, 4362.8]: 14.75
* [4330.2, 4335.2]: 16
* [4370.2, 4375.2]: 16.17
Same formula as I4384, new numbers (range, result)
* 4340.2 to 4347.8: 13.8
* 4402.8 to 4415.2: 16.1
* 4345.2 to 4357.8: 15.9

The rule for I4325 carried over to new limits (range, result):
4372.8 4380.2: 16.24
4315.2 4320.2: 15.76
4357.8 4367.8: 15.25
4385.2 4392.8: 14.83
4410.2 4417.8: 13.74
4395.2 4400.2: 16.37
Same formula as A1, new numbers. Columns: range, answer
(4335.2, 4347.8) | 17.32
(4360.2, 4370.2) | 17.1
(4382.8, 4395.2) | 16.05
